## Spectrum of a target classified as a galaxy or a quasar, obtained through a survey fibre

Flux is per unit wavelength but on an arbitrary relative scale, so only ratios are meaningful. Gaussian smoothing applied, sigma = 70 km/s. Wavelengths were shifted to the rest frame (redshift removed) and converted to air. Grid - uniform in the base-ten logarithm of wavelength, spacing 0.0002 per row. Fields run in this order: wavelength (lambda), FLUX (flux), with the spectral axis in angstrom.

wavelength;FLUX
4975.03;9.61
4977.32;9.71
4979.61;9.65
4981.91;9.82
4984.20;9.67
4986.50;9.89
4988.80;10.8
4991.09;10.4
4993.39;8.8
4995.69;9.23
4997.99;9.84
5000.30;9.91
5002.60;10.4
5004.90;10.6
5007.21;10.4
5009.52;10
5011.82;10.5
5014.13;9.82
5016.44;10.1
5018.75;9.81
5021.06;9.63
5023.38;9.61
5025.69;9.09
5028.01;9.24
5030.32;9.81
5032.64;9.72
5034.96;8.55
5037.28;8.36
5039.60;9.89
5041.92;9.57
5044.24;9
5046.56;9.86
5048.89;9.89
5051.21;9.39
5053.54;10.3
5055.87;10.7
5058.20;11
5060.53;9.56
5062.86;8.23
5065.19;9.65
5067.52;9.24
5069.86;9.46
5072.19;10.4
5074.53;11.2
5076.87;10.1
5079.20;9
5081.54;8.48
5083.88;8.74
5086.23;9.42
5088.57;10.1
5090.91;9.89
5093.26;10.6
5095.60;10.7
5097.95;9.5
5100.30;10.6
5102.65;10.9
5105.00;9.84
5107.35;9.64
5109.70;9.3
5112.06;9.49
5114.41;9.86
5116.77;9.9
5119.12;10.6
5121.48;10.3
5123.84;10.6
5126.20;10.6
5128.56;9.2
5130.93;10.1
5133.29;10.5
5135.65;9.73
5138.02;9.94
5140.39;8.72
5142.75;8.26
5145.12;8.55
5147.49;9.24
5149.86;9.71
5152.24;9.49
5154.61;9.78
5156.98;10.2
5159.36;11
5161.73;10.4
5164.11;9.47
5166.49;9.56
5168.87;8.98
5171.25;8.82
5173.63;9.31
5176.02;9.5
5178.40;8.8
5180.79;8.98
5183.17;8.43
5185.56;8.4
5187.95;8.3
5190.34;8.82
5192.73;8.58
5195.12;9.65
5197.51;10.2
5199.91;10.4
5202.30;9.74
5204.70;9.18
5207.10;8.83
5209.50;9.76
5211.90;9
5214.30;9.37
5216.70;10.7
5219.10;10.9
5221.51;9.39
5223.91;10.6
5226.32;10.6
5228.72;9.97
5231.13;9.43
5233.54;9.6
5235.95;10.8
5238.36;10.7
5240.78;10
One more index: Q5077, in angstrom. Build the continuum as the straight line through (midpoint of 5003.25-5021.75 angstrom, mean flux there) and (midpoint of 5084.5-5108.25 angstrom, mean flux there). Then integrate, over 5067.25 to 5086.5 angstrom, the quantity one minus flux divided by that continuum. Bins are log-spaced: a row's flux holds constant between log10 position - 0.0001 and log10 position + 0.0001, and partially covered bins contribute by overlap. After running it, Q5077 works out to 1.0 angstrom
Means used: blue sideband 10.1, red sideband 10.1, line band 9.58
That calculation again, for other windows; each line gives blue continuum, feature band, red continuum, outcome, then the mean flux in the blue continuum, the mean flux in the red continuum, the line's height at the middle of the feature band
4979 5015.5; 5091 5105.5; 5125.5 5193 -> -1.1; 9.99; 9.36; 9.6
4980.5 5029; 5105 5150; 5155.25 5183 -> -0.4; 9.88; 9.51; 9.61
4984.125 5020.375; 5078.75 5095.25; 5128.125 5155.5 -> 0.2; 10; 9.44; 9.66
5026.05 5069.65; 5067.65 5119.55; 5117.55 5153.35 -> -1.3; 9.54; 9.7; 9.63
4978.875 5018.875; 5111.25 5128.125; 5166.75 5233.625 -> -0.9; 9.99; 9.44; 9.66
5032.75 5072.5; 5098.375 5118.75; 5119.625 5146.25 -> -0.6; 9.58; 9.71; 9.67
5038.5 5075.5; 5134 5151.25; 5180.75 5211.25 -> 0.4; 9.83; 9.18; 9.43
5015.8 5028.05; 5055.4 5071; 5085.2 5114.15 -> 0.2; 9.58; 10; 9.8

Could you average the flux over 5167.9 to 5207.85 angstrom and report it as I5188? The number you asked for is 9.12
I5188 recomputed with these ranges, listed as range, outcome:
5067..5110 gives 9.87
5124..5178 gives 9.6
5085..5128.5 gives 10.1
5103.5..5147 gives 9.73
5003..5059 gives 9.78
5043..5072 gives 9.72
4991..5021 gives 9.96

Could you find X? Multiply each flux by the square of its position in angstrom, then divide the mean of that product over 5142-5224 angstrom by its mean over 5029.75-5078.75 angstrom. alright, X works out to 1.0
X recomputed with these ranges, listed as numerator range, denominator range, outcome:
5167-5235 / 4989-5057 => 1.04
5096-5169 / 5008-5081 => 1.05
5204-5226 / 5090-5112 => 1.02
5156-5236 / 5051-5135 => 1.00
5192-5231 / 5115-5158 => 1.04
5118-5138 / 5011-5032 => 1.09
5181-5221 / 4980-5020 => 1.02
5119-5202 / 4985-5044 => 1.03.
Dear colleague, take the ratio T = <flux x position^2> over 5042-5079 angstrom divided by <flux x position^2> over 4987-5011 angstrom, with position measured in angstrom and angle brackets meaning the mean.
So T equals 1.00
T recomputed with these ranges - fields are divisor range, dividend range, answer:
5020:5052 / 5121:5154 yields 1.07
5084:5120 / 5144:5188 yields 0.96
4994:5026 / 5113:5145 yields 1.04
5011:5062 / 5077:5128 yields 1.05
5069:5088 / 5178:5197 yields 0.95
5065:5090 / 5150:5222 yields 1.03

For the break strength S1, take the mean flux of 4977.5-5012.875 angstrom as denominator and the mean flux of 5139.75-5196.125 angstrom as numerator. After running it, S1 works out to 0.9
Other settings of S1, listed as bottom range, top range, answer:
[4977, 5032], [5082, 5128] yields 1.01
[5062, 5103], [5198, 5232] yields 1.01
